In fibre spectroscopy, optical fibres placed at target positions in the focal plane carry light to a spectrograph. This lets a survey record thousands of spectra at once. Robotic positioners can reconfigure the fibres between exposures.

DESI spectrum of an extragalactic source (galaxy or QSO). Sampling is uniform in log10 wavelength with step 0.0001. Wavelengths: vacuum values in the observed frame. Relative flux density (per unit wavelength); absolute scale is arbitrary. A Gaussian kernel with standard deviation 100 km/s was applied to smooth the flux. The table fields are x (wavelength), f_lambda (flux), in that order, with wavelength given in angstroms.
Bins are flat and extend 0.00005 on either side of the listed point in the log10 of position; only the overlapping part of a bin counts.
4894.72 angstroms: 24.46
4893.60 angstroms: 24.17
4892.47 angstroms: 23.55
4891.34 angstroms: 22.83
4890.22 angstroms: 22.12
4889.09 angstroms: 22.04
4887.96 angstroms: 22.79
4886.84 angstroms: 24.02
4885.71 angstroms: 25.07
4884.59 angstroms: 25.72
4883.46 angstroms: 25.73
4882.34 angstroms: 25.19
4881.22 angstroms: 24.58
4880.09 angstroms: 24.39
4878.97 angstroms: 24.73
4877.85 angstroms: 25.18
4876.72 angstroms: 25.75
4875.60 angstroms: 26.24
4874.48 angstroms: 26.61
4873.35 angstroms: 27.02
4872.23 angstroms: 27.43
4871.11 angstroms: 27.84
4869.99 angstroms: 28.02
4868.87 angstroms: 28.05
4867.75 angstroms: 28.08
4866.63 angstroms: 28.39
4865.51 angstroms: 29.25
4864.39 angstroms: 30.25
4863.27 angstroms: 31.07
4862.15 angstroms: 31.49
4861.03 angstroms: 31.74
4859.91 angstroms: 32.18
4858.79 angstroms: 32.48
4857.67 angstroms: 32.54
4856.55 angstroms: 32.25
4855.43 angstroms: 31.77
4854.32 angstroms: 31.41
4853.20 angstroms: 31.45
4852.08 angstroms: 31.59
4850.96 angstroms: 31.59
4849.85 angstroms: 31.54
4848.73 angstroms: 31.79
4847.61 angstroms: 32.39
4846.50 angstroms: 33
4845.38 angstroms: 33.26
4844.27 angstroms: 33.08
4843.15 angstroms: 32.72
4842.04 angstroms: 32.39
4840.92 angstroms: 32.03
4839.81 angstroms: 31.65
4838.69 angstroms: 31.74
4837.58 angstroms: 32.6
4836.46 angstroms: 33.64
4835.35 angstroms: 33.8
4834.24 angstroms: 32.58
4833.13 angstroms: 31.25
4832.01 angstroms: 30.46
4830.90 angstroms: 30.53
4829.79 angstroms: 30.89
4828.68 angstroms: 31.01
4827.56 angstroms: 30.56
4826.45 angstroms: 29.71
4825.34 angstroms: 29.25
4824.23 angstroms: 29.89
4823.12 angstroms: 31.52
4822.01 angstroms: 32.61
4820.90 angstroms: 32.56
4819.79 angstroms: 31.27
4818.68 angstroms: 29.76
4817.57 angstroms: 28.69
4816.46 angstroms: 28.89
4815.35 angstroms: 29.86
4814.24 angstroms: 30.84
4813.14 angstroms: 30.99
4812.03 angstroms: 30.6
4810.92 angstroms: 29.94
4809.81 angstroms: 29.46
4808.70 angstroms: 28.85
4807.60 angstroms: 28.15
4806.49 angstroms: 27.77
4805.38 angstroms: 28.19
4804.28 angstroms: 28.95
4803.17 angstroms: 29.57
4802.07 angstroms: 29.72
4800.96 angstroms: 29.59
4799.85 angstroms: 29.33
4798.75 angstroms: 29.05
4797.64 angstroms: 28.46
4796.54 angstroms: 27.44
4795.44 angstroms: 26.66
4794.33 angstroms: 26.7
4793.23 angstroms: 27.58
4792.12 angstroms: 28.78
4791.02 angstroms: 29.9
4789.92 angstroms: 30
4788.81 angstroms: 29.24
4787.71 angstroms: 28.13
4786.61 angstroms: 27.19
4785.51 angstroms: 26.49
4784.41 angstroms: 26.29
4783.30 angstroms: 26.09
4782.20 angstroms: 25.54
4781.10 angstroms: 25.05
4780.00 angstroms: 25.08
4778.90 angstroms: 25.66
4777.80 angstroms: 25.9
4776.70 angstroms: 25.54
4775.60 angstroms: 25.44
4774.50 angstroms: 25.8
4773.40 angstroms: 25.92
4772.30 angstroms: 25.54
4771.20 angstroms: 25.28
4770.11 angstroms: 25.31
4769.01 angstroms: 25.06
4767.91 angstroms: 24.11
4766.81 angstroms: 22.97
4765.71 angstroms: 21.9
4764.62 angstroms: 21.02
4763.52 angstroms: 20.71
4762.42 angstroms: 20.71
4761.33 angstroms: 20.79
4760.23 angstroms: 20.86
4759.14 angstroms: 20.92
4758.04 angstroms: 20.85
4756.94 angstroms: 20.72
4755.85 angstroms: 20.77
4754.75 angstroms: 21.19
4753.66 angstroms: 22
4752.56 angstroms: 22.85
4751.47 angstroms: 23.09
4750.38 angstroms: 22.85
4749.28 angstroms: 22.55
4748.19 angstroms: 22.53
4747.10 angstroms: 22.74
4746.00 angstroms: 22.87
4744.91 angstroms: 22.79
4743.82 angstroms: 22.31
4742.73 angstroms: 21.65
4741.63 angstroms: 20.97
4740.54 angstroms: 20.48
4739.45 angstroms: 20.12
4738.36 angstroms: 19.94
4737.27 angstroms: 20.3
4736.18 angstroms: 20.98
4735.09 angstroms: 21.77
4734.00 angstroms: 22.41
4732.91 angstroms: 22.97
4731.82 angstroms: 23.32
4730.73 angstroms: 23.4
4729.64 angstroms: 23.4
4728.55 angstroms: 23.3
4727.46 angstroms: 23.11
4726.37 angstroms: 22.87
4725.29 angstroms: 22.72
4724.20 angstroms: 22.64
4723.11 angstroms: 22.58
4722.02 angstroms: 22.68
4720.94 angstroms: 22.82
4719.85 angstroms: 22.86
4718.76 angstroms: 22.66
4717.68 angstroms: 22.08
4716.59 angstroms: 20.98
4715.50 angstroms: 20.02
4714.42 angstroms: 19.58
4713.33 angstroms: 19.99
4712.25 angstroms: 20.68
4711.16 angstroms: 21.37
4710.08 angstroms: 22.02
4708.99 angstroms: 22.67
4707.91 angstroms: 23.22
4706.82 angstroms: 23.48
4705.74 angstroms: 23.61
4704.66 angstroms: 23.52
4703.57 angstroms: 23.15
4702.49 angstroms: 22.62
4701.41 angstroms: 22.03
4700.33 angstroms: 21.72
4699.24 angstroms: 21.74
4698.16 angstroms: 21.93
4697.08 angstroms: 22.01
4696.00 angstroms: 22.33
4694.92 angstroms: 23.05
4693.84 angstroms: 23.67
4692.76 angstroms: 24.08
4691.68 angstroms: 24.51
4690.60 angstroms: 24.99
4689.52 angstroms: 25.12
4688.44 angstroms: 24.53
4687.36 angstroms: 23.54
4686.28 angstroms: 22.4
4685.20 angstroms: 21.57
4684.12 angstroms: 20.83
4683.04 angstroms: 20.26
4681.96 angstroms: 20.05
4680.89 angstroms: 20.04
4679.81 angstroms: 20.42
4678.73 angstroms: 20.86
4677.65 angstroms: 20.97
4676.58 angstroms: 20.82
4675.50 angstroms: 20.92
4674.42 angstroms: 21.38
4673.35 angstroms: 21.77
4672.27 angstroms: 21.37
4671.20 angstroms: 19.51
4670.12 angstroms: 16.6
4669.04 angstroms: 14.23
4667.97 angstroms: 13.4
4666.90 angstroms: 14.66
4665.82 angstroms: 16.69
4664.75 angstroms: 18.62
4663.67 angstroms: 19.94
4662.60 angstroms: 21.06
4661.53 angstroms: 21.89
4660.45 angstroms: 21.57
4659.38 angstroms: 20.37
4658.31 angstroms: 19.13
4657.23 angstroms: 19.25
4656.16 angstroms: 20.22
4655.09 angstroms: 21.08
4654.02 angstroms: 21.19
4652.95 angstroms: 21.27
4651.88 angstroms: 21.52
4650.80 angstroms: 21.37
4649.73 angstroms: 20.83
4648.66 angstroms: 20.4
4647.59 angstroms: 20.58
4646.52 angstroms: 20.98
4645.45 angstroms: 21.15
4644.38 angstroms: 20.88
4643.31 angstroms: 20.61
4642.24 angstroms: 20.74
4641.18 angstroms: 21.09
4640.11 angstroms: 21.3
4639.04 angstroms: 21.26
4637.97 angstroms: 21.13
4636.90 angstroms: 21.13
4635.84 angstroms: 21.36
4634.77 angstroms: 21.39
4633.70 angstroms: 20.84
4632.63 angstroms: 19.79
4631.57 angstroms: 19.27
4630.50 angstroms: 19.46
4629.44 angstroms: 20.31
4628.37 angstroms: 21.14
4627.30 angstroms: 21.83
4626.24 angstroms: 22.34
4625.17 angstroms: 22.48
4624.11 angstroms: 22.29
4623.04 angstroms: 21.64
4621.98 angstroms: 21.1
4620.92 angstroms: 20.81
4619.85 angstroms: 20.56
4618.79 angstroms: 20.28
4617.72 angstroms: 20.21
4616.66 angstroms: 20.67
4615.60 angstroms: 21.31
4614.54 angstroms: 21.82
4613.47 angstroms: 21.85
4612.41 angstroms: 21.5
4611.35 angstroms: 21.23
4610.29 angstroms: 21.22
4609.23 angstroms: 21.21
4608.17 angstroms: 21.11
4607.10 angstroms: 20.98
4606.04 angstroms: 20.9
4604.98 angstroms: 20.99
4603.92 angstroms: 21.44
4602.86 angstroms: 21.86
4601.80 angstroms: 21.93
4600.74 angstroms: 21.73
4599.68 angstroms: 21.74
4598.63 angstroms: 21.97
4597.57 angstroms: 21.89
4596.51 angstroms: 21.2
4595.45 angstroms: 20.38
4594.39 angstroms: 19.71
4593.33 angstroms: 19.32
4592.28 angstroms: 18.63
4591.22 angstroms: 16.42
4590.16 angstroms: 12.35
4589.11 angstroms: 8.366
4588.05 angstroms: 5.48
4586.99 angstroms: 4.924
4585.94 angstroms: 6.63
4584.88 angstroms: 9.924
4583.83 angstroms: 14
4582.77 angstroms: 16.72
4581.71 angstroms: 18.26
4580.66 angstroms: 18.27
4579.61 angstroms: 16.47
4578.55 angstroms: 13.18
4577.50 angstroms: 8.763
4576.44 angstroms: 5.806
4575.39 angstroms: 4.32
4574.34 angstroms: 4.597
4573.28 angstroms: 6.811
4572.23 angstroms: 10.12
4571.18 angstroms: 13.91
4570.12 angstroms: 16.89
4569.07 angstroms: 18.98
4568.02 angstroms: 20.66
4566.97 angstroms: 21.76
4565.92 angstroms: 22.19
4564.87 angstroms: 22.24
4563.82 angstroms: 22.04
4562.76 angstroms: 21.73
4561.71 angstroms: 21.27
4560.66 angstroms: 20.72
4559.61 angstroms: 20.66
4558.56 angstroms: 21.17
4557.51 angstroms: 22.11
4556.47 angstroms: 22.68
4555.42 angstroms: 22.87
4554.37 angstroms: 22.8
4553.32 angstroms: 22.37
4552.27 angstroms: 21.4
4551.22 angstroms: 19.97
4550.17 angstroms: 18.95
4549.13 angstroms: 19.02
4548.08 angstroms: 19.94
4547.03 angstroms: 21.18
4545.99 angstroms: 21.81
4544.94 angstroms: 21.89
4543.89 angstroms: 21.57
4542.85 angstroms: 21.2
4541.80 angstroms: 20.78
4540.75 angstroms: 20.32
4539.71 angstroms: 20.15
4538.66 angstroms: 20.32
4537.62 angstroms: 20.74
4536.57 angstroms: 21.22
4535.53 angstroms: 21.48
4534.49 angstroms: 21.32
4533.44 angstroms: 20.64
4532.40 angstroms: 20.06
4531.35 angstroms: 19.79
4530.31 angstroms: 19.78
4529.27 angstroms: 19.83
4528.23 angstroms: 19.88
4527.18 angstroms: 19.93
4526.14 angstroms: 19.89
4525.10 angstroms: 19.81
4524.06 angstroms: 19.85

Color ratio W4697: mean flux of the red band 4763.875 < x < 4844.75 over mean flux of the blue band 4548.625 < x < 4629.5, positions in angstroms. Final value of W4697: 1.6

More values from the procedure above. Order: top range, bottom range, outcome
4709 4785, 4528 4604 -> 1.25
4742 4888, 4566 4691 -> 1.46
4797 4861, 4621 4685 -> 1.52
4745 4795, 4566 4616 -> 1.46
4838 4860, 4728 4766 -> 1.48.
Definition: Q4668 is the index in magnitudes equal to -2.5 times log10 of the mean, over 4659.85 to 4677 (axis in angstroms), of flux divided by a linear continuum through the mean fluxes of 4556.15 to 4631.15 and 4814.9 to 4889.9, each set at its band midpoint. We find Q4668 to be 0.13 mag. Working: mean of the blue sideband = 18.2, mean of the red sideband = 29.7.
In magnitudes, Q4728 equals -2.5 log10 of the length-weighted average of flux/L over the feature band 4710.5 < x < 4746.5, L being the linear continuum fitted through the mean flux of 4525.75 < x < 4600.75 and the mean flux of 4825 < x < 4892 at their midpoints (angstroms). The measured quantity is 0.11 mag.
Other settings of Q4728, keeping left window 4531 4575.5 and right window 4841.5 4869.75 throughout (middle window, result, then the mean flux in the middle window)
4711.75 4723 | 0.21 mag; 21.5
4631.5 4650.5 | 0.11 mag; 20.9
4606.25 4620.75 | 0.04 mag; 21.1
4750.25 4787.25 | 0.18 mag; 23.7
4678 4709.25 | 0.12 mag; 22.5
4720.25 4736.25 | 0.16 mag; 22.8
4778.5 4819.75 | 0.03 mag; 28.4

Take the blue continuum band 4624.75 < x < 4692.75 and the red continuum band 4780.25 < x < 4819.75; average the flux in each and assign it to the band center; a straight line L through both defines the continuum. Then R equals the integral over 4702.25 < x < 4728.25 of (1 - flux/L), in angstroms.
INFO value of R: 1.7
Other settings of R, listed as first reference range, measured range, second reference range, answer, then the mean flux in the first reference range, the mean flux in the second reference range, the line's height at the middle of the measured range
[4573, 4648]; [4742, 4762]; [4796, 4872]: 3.3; 18.4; 30.7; 26.2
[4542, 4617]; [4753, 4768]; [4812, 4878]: 3.0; 18.2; 30.7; 26.7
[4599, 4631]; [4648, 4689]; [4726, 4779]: 3.1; 21.3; 22.6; 21.8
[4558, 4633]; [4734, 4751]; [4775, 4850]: 2.8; 18.1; 29.6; 25.9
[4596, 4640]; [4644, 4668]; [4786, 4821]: 2.9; 21.2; 29.1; 22.8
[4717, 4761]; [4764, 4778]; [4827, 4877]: 0.0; 22.1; 30.9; 24.6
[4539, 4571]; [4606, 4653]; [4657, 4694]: -0.7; 21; 20.6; 20.7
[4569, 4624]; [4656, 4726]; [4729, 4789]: -2.2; 17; 23.3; 20.6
